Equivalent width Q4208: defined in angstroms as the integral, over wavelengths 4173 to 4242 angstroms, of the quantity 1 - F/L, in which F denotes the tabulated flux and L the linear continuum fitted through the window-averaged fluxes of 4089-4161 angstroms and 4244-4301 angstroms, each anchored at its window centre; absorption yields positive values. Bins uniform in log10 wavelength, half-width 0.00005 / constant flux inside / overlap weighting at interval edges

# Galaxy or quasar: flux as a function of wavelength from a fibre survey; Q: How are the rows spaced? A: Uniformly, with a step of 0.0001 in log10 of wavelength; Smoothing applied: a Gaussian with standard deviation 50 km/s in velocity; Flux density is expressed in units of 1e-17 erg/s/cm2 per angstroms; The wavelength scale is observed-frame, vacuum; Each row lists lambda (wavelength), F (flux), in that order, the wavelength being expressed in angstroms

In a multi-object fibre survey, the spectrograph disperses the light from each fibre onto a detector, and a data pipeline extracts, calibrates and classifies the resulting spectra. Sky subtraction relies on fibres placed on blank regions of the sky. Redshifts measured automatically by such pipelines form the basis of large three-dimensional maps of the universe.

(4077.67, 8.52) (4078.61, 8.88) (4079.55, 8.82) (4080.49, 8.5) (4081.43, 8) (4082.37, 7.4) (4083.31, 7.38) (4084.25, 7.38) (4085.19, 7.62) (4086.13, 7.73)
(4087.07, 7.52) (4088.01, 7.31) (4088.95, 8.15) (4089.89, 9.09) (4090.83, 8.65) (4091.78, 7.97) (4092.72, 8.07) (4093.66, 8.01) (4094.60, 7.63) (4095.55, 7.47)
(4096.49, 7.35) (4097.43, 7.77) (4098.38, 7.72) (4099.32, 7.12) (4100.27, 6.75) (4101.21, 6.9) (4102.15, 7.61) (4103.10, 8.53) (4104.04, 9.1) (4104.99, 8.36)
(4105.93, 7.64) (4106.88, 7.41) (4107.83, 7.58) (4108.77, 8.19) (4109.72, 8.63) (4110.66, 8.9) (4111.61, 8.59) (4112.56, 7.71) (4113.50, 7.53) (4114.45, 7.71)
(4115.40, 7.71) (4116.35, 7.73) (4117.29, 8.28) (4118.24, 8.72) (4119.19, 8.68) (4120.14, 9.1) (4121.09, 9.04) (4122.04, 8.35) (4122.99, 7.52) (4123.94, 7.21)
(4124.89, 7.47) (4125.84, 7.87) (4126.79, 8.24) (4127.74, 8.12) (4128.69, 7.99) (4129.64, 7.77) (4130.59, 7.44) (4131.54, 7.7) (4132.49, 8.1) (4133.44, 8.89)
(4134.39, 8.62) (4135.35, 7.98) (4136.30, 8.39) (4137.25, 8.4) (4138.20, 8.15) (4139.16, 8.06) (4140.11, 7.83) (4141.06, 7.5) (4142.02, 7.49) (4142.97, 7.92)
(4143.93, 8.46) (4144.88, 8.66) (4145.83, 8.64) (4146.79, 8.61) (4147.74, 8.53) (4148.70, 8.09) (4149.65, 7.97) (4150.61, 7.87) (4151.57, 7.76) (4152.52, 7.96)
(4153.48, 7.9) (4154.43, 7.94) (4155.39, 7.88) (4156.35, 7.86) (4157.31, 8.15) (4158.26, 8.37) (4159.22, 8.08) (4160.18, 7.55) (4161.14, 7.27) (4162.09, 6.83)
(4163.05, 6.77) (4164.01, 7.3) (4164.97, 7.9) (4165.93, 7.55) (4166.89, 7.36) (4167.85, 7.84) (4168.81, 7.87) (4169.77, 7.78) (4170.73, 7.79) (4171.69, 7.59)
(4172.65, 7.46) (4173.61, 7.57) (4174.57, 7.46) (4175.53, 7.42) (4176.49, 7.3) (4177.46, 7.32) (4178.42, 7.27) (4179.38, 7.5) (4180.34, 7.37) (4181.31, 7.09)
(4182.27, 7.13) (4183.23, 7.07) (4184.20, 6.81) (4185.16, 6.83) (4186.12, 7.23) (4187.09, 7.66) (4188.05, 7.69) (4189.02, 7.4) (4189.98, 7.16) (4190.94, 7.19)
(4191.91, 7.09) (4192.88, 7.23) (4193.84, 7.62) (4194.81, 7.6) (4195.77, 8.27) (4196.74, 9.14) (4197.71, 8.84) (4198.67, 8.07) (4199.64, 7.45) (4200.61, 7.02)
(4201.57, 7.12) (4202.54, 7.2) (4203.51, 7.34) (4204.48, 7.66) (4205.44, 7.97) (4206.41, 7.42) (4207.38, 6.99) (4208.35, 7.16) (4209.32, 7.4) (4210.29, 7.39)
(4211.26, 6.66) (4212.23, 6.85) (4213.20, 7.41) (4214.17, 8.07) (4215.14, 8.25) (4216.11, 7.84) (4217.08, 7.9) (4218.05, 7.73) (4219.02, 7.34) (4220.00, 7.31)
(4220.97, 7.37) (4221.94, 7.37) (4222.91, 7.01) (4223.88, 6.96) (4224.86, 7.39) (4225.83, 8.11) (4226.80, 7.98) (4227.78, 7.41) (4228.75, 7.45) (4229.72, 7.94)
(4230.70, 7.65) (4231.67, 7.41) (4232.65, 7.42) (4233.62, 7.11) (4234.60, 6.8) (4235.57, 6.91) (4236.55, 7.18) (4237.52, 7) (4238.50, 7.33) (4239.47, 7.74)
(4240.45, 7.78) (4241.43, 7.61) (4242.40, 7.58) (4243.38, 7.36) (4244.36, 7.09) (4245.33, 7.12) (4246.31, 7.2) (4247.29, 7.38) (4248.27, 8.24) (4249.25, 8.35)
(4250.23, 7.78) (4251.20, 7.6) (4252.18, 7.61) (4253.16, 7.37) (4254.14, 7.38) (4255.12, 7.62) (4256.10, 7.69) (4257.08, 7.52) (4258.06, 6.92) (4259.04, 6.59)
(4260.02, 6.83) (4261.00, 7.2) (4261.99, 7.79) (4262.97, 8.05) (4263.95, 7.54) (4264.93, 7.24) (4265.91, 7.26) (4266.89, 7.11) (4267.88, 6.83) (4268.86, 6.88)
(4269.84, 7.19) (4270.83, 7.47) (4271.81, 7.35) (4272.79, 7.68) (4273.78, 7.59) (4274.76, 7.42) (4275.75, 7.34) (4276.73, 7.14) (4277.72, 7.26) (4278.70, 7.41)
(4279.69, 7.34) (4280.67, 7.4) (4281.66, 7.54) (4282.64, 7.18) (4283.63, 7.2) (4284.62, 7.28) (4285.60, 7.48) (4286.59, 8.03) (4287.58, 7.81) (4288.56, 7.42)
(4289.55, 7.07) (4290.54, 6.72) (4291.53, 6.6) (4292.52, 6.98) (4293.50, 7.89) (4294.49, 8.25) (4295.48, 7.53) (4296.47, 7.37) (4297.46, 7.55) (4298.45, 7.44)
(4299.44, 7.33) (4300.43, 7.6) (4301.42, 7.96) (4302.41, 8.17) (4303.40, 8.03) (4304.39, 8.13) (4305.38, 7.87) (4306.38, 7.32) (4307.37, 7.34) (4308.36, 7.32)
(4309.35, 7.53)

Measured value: 2.1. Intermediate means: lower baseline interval 8.03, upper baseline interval 7.4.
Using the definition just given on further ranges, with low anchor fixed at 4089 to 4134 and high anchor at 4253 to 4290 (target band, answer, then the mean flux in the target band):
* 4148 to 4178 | 0.46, 7.67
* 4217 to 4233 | 0.08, 7.5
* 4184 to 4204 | 0.35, 7.53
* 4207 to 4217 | 0.22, 7.43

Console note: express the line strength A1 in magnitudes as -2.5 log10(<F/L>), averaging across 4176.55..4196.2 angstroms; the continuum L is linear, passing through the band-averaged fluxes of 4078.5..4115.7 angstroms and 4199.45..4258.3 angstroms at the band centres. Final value 0.04 mag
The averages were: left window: 7.9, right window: 7.45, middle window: 7.32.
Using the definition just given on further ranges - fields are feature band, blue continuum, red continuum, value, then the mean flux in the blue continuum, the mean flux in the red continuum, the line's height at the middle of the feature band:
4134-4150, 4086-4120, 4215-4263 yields -0.052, 7.95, 7.46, 7.81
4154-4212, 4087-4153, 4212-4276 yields 0.033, 8.03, 7.44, 7.73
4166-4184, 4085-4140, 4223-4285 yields 0.041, 8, 7.4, 7.73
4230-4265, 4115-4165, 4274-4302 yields 0.023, 8.01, 7.42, 7.58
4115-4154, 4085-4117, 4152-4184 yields -0.055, 7.88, 7.55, 7.72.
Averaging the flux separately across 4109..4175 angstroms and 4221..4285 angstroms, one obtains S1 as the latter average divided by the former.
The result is 0.9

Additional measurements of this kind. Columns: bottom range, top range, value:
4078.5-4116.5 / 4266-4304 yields 0.94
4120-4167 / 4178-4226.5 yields 0.94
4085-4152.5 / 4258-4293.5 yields 0.91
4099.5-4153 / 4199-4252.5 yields 0.92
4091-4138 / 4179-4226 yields 0.93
